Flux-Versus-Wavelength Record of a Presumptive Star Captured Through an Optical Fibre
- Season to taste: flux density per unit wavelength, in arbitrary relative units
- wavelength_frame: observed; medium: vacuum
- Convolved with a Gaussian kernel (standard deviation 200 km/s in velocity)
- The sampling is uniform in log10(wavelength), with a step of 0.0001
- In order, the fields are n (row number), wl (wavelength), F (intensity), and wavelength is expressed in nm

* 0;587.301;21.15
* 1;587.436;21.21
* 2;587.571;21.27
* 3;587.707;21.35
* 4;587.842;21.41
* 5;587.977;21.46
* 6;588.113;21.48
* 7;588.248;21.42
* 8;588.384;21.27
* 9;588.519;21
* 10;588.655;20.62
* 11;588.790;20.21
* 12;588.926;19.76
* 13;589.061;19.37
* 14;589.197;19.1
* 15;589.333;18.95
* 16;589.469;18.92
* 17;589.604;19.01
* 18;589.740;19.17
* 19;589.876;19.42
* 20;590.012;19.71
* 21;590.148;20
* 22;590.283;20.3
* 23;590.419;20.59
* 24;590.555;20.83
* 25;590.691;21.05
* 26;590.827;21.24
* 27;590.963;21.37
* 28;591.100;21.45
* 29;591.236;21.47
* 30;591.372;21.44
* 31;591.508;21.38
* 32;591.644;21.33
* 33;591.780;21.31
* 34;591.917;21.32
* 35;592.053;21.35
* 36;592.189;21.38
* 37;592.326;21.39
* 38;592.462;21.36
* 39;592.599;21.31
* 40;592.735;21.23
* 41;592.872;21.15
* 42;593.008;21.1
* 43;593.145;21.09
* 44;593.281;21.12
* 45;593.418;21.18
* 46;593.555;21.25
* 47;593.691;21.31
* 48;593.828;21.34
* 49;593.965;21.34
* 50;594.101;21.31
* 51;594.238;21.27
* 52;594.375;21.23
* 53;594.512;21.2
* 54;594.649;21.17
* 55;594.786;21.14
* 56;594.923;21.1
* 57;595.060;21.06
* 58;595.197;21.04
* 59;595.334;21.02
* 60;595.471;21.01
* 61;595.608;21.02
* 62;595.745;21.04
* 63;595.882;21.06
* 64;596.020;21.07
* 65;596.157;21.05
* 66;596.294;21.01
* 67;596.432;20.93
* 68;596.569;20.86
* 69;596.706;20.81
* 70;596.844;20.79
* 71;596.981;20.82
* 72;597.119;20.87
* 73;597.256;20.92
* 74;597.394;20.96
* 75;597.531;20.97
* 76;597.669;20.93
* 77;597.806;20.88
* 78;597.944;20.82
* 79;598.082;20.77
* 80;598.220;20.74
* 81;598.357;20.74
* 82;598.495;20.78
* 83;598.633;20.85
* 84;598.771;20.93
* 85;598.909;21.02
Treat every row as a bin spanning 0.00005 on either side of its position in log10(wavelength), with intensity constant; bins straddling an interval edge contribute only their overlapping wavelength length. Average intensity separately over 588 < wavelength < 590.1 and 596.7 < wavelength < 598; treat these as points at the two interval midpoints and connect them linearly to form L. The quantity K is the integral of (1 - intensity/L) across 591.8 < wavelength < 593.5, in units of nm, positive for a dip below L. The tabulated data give -0.07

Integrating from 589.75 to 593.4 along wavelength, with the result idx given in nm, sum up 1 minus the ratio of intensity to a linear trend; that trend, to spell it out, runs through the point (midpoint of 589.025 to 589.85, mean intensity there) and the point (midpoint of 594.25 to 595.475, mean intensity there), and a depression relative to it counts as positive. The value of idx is -0.205 nm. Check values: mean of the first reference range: 19.1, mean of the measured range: 21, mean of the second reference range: 21.1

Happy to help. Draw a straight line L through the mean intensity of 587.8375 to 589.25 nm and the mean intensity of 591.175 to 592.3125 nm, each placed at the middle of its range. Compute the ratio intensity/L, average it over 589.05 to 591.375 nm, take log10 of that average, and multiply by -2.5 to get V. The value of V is 0.045 mag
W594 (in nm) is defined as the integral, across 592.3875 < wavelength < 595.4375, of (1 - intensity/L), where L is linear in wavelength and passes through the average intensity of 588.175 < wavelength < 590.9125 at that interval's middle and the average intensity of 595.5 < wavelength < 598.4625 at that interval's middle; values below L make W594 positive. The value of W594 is -0.09 nm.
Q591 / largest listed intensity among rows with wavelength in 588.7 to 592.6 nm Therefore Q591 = 21.47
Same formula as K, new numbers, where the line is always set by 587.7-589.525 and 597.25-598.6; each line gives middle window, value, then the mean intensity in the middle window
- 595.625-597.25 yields -0.01 nm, 20.9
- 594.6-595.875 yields -0.02 nm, 21.1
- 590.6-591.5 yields -0.03 nm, 21.3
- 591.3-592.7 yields -0.05 nm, 21.4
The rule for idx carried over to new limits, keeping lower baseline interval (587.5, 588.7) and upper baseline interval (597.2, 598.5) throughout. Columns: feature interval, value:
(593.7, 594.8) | -0.013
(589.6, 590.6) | 0.060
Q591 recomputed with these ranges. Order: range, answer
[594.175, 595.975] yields 21.27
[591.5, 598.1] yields 21.39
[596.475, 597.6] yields 20.97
